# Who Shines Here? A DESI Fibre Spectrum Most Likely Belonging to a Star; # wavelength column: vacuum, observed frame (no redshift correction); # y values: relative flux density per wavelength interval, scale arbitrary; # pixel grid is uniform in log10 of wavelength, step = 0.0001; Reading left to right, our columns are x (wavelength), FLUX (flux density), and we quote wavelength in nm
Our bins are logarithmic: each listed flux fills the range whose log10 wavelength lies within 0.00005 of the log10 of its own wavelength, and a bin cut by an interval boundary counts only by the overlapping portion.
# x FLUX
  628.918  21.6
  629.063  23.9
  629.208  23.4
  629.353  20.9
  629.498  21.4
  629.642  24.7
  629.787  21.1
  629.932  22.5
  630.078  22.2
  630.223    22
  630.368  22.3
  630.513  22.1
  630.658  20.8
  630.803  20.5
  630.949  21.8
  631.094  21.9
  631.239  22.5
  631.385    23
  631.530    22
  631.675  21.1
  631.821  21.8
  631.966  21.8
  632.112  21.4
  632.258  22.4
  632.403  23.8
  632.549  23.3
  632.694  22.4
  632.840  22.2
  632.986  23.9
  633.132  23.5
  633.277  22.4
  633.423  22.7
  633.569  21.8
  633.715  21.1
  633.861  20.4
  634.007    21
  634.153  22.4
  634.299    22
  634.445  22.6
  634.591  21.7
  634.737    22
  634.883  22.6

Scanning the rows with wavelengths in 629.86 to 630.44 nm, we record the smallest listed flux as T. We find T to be 22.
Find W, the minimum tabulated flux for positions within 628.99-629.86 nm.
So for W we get 20.9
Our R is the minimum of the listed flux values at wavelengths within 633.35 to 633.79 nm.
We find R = 21.1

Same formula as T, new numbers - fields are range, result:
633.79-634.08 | 20.4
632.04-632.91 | 21.4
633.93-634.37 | 21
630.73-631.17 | 20.5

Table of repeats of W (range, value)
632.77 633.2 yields 22.2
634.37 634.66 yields 21.7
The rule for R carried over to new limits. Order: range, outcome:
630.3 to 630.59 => 22.1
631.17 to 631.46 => 22.5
